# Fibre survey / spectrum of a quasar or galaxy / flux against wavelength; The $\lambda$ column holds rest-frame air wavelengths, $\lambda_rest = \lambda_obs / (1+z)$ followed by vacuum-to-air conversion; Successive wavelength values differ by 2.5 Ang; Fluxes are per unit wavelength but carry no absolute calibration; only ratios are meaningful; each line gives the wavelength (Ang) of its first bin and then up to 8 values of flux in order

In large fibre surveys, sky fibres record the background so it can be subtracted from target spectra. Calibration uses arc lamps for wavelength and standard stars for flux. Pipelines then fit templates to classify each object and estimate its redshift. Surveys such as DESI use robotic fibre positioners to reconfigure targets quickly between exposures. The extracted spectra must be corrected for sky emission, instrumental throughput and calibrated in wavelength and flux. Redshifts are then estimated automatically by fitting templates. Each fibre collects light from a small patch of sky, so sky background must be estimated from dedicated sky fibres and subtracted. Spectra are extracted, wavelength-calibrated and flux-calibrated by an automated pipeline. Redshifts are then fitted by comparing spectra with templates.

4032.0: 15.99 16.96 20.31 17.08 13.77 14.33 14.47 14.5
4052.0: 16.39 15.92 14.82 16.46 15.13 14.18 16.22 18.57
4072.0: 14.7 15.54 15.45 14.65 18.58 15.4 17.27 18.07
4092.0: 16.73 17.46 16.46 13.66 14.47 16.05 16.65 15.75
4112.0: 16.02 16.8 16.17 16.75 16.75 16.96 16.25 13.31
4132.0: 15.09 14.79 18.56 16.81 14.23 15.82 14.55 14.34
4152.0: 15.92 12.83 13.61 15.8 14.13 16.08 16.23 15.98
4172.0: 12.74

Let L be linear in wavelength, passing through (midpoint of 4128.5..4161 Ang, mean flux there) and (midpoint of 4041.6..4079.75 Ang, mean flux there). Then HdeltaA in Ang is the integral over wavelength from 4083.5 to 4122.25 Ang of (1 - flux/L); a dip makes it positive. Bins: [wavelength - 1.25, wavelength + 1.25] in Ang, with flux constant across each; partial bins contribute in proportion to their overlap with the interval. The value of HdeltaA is -2.7 Ang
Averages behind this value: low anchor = 15.4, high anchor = 15.1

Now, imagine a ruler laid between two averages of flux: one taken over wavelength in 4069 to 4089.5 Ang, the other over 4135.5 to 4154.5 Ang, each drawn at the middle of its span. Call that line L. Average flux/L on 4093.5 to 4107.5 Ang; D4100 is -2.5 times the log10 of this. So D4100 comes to 0.02 mag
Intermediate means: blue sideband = 16.3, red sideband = 15.5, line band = 15.7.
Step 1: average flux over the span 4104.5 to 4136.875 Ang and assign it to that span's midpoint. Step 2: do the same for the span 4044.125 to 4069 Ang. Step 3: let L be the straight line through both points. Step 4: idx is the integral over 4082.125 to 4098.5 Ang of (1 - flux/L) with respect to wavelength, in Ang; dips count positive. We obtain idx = -1.29 Ang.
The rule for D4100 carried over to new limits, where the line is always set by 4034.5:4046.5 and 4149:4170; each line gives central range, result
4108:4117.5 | -0.05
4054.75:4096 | -0.02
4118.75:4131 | -0.04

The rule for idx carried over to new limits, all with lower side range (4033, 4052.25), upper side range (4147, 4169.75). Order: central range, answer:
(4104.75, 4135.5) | -1.4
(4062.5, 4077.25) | -0.1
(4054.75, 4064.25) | 0.3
